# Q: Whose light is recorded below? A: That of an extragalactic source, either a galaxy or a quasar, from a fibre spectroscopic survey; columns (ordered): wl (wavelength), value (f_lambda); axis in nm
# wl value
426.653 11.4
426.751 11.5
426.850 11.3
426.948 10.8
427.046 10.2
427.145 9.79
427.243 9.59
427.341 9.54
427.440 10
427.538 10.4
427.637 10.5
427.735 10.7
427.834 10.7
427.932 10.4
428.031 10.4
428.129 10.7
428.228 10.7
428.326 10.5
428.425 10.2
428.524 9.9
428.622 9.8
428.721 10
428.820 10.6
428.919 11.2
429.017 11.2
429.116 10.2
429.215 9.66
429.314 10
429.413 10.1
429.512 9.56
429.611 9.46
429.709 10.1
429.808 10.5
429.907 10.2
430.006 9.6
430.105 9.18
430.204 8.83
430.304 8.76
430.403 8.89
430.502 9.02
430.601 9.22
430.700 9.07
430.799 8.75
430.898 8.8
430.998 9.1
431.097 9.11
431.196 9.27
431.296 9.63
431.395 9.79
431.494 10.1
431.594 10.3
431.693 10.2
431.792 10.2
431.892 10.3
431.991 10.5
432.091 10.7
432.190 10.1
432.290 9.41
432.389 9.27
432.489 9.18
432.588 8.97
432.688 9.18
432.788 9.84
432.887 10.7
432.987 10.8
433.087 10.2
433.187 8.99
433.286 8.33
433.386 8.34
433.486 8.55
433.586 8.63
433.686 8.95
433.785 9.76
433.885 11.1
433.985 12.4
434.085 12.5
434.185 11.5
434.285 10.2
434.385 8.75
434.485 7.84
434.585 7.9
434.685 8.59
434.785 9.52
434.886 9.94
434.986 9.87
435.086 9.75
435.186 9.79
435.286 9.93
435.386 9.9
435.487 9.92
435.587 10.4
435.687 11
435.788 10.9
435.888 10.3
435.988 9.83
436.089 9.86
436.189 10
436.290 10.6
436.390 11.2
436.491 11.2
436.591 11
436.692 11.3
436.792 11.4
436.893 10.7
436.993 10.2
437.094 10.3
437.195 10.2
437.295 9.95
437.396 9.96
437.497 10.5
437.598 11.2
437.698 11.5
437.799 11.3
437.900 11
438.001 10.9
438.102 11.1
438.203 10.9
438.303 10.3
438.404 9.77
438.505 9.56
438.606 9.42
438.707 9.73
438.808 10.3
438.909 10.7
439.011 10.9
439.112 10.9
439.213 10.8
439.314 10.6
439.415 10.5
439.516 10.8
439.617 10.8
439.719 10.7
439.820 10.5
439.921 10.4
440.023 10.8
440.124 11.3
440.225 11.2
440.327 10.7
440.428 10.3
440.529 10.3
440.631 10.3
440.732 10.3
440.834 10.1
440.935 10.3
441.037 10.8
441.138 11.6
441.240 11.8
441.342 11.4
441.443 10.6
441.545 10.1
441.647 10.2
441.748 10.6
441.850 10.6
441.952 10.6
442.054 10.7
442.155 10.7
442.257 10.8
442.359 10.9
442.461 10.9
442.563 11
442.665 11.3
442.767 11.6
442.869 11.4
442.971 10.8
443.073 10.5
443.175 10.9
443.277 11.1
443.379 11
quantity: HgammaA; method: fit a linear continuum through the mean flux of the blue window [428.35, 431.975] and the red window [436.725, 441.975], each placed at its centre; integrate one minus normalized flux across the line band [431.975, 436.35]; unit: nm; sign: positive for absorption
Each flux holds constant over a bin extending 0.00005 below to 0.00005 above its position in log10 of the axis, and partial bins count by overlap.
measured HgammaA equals 0.13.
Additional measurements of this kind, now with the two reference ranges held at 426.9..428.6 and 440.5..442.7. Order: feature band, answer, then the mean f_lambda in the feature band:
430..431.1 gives 0.15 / 9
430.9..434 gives 0.22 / 9.69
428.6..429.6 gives 0.01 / 10.2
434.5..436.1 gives 0.11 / 9.79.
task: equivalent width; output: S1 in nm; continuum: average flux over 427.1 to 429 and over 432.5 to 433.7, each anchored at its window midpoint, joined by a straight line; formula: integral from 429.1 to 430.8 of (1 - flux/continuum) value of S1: 0.07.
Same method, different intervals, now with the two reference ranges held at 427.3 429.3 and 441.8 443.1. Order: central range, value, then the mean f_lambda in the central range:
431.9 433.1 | 0.070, 9.91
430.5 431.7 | 0.123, 9.4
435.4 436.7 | 0.015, 10.5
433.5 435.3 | 0.135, 9.8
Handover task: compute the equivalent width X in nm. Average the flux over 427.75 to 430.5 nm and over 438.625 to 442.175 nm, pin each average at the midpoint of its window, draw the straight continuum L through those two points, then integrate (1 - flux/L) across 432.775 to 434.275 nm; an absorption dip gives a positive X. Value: 0.03 nm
